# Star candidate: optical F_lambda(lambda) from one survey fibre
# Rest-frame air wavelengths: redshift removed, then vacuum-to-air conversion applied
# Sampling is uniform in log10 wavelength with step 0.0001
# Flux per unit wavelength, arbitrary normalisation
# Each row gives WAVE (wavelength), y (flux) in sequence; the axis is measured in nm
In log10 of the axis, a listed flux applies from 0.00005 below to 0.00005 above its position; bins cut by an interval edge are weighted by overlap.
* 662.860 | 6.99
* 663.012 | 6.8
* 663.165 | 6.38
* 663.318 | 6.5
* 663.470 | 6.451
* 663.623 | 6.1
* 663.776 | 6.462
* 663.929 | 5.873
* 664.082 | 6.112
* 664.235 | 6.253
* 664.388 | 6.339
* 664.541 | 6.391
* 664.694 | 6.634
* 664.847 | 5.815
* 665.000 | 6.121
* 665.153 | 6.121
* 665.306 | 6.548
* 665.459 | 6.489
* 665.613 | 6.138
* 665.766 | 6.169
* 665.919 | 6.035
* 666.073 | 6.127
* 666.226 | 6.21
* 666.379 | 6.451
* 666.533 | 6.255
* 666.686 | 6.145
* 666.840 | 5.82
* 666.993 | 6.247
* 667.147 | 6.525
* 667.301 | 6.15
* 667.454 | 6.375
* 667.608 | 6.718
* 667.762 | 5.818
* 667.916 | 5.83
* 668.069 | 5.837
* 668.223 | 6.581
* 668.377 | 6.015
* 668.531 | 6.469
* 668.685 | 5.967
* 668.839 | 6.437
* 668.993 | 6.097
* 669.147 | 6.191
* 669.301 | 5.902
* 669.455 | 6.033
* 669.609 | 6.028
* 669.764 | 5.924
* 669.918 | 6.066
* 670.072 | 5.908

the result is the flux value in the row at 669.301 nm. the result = 5.902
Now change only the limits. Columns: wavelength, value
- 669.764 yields 5.924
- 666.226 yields 6.21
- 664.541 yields 6.391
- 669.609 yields 6.028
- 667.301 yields 6.15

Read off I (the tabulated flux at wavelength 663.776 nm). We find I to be 6.462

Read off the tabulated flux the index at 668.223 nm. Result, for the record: 6.581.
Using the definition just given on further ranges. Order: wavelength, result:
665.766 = 6.169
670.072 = 5.908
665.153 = 6.121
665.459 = 6.489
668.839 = 6.437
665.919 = 6.035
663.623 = 6.1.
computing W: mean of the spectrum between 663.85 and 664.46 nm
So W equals 6.14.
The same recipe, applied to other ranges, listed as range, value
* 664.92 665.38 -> 6.26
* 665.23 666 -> 6.27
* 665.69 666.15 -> 6.11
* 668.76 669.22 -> 6.24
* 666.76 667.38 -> 6.19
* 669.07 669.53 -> 6.05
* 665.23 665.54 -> 6.5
